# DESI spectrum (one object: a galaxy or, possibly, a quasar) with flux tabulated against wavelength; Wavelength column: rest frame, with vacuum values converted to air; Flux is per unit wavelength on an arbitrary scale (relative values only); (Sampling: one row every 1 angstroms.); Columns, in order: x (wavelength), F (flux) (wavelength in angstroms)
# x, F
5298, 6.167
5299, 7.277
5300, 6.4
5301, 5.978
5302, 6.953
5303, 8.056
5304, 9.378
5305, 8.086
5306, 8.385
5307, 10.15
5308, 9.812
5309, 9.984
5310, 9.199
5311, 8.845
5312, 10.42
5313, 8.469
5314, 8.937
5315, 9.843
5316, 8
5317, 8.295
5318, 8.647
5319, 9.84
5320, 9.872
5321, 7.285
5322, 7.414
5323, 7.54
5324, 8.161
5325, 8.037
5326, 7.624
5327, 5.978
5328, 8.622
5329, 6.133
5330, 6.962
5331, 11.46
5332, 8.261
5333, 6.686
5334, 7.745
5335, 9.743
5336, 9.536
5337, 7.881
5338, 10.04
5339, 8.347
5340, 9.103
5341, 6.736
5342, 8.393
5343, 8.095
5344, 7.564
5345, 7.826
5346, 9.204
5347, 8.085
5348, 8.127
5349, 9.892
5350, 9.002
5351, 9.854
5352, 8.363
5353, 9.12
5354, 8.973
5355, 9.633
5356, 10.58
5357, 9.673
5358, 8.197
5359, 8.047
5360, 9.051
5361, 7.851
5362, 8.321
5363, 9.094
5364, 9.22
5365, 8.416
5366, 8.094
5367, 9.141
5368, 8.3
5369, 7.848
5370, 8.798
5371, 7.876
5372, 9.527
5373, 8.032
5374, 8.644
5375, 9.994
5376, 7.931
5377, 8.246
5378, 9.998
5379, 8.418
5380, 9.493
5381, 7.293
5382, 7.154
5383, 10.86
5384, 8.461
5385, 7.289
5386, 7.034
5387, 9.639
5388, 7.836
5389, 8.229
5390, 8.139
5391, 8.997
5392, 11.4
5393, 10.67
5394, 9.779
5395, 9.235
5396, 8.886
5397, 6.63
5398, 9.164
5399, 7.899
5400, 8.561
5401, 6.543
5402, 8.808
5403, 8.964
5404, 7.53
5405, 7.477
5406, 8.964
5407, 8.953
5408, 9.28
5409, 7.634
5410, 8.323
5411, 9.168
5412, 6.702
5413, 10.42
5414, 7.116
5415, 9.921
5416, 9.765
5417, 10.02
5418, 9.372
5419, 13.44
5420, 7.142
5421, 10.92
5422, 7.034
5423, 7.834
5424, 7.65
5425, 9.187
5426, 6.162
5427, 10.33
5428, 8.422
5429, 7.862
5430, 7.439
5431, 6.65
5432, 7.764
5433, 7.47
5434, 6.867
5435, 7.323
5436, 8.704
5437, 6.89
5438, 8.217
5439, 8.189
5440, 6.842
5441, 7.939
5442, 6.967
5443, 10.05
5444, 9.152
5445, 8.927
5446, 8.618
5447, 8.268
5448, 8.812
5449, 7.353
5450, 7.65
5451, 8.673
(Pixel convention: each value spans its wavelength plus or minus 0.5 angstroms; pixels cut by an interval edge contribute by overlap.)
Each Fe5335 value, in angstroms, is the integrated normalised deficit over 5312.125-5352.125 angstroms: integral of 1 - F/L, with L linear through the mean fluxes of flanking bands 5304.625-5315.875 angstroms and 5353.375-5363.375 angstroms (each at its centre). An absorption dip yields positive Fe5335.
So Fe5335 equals 3.1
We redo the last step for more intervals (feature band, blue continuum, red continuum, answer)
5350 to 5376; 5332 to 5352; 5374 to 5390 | -0.91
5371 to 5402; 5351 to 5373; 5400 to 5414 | -0.45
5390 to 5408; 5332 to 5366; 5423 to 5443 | -1.29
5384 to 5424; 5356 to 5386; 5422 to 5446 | -2.26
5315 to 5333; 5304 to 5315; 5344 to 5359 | 2.02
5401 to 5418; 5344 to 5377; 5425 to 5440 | -1.22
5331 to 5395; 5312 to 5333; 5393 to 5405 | -2.79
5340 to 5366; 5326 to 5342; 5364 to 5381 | -0.82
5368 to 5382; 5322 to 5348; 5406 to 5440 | -0.50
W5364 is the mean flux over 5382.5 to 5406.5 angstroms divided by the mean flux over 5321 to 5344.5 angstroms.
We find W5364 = 1.07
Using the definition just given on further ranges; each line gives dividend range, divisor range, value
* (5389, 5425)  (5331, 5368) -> 1.01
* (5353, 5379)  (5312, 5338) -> 1.05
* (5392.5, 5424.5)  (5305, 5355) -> 1.02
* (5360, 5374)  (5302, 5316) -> 0.94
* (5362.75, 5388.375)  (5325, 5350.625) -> 1.03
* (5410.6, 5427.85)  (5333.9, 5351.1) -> 1.04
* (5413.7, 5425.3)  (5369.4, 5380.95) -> 1.05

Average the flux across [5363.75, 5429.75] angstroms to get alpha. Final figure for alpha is 8.66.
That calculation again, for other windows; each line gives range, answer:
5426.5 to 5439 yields 7.84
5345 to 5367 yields 8.88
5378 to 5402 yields 8.63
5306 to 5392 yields 8.62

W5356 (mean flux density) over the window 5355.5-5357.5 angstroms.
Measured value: 10.1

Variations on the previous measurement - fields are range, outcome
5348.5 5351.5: 9.58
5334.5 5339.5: 9.11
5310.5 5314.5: 9.17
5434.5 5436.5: 8.01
